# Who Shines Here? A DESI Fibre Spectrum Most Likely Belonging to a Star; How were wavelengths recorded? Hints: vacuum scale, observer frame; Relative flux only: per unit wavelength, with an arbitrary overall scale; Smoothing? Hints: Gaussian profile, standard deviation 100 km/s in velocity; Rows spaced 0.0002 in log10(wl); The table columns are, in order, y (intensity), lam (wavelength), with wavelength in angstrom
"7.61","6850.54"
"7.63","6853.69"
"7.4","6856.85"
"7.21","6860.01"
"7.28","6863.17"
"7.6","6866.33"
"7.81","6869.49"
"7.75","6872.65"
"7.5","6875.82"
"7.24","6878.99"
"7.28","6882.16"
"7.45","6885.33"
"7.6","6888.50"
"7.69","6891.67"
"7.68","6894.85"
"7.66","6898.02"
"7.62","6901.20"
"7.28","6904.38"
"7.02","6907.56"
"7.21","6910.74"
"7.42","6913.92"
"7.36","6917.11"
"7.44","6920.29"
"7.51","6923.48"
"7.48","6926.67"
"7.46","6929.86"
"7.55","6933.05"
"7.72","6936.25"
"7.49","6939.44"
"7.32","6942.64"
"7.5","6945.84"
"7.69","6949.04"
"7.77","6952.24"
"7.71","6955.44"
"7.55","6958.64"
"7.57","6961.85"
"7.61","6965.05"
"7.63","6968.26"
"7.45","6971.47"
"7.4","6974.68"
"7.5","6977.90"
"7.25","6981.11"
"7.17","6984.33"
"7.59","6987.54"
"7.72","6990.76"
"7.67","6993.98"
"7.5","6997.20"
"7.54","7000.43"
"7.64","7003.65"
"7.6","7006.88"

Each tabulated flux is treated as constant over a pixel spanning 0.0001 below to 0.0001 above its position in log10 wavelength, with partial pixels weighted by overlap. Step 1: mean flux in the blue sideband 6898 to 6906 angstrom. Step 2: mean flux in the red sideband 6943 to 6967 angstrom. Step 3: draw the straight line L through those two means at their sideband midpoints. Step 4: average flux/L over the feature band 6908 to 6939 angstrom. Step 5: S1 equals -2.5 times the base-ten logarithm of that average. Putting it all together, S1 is 0.01 mag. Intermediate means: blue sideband 7.49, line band 7.45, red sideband 7.61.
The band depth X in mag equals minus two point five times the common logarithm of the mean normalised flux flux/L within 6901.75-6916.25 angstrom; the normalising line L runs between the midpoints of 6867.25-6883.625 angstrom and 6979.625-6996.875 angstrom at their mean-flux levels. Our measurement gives 0.04 mag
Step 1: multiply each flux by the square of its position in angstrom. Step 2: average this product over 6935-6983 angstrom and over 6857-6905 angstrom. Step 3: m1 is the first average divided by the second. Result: 1.0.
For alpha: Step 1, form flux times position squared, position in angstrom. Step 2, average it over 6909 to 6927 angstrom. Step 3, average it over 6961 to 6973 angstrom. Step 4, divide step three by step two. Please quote 1.0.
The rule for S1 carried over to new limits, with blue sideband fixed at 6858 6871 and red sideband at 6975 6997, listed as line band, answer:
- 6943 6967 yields -0.020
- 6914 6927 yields 0.005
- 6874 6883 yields 0.018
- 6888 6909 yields -0.005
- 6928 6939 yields -0.013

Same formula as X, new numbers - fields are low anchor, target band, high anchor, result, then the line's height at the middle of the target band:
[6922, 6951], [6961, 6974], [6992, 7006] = 0.00 mag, 7.56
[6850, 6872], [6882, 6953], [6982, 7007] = 0.01 mag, 7.53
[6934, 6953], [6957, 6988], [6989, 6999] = 0.02 mag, 7.6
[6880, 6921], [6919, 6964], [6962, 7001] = -0.01 mag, 7.47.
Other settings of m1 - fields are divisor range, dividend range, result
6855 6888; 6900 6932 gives 1.00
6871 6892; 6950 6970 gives 1.04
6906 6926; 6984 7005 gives 1.06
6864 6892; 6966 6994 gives 1.02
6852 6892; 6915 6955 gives 1.02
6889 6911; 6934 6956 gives 1.03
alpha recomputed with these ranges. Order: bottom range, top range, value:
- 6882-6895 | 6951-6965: 1.03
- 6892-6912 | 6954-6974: 1.04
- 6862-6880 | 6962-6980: 1.03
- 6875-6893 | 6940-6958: 1.04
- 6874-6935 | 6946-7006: 1.04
